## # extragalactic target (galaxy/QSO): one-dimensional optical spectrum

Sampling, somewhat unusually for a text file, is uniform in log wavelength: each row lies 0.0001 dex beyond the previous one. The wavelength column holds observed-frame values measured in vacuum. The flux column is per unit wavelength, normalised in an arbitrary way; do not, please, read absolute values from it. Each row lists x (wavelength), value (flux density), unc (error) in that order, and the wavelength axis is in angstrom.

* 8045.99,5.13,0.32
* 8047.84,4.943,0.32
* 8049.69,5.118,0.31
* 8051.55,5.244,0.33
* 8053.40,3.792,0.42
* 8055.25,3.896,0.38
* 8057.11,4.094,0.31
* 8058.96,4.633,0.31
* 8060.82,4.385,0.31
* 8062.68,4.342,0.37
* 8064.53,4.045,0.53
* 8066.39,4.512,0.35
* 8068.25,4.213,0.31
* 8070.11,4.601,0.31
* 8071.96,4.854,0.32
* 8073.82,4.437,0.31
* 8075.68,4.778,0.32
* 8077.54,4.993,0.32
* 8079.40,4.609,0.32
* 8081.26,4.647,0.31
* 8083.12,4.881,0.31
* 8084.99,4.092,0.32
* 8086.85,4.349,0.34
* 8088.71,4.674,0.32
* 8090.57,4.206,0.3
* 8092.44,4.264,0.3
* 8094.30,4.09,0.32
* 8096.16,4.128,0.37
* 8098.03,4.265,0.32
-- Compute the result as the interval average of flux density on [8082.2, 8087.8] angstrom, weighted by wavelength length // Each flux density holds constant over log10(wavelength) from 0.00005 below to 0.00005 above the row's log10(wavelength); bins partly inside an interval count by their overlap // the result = 4.44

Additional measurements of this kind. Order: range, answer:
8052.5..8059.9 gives 4.11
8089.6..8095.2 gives 4.19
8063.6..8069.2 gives 4.26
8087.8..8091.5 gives 4.44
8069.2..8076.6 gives 4.67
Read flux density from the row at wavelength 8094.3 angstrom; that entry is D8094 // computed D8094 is 4.09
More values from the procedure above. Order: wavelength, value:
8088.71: 4.674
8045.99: 5.13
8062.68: 4.342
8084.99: 4.092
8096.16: 4.128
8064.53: 4.045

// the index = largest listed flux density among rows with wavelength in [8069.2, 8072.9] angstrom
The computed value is 4.854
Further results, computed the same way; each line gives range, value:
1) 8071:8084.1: 4.993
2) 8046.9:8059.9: 5.244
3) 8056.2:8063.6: 4.633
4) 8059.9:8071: 4.601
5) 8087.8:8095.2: 4.674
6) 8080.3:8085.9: 4.881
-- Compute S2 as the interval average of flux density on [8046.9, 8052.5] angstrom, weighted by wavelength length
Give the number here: 5.1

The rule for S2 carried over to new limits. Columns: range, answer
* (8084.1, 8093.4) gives 4.32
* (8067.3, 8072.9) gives 4.56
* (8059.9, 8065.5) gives 4.26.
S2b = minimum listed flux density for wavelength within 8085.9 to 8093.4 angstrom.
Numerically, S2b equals 4.206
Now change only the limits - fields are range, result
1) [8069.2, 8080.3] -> 4.437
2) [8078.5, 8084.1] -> 4.609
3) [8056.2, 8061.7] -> 4.094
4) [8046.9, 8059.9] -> 3.792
